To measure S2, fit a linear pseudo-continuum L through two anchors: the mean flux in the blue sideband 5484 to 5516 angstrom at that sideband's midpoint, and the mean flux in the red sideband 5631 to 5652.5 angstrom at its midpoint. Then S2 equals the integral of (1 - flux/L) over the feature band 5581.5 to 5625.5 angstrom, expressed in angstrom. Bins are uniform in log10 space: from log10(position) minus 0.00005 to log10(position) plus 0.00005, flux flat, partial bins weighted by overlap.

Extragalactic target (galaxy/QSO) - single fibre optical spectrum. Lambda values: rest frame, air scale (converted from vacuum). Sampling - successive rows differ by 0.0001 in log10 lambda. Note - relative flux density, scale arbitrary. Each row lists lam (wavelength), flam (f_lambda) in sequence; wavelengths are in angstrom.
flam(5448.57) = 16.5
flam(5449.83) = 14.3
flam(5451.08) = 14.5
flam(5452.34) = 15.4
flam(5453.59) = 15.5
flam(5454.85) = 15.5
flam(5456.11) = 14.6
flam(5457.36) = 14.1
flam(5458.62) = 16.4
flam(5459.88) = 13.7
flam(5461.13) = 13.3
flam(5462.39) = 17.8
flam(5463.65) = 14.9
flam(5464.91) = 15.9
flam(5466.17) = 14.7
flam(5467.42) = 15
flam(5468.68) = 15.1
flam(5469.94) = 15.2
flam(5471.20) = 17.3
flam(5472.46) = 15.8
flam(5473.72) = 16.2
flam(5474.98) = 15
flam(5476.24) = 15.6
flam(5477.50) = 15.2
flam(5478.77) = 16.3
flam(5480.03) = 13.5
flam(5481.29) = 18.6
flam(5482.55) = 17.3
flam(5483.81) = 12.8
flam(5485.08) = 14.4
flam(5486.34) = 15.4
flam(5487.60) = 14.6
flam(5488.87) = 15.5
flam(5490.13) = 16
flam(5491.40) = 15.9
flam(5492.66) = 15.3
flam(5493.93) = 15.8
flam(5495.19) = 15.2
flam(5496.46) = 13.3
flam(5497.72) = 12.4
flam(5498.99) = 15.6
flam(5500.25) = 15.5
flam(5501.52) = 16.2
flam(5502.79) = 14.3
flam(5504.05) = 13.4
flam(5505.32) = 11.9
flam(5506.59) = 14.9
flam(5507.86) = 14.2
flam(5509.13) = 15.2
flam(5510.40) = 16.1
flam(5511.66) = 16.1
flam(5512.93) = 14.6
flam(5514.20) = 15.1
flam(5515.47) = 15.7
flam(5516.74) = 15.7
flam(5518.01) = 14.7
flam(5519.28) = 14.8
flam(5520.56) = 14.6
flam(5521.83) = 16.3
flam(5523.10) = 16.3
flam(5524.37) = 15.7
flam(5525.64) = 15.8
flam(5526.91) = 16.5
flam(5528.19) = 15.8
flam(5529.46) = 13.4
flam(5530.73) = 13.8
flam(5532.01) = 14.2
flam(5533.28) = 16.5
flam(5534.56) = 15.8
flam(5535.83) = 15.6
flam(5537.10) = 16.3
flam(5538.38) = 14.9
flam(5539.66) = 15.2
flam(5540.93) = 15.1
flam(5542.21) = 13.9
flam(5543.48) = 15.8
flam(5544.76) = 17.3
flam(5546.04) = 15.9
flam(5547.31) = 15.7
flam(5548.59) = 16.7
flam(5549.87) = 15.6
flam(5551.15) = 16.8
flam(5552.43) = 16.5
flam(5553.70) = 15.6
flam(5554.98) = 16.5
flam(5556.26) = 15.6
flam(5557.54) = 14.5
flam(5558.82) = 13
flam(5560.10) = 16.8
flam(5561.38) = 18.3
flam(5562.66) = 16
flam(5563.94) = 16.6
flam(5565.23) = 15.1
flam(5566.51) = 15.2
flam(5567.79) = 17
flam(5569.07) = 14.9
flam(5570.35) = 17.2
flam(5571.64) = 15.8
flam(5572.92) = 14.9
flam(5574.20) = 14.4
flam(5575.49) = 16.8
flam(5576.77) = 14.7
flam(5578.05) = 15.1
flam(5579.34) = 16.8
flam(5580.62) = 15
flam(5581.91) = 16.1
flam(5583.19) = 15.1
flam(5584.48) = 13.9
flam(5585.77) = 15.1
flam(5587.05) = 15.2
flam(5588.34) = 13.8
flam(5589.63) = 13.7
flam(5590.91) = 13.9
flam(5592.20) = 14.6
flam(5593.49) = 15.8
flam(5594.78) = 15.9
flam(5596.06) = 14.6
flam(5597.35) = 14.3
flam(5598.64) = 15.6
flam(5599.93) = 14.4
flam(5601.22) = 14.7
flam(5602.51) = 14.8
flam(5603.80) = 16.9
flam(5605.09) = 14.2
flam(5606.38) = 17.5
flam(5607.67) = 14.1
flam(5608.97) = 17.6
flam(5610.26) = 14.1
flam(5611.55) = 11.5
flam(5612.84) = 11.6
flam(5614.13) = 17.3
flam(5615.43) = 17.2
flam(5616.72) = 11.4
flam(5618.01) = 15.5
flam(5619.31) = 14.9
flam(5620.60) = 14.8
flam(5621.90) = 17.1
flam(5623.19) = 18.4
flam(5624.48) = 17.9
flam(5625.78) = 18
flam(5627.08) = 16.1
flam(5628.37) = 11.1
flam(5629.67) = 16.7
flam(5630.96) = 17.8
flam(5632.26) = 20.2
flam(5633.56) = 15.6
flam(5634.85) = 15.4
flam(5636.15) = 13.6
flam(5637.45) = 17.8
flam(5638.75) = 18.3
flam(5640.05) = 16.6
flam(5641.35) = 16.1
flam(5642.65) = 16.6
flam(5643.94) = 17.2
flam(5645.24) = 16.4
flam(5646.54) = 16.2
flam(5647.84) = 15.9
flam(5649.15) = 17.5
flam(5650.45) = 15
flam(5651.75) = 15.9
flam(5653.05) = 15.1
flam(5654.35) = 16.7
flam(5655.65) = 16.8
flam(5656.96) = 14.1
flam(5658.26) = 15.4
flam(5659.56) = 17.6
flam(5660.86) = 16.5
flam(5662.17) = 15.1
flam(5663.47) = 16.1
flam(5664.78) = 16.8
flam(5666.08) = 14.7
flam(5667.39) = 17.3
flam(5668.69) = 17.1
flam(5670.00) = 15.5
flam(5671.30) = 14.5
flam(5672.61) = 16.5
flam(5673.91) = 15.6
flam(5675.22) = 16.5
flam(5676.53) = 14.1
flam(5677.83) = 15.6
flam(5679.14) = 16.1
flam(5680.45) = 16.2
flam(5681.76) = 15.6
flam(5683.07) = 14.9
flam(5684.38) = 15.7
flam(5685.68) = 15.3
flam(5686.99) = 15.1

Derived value 2.7 angstrom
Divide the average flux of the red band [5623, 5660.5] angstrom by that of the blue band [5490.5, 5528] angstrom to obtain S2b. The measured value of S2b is 1.09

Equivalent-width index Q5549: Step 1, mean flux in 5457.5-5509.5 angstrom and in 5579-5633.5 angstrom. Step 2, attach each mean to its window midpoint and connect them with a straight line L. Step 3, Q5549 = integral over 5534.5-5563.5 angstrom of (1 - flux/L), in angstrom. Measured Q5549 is -1.1 angstrom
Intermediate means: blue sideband 15.1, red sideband 15.4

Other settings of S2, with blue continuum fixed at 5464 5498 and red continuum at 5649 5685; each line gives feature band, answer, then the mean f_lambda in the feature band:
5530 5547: 0.1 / 15.4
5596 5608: 0.4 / 15.2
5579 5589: 0.4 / 15.1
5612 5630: 0.2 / 15.5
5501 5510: 0.6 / 14.3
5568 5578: 0.0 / 15.6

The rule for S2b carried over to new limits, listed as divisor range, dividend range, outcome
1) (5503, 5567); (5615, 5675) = 1.05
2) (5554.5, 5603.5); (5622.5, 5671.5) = 1.07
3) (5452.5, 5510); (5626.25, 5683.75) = 1.06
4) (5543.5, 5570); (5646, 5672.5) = 1.00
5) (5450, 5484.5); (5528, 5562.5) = 1.02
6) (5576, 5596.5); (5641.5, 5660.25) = 1.08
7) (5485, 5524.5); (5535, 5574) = 1.05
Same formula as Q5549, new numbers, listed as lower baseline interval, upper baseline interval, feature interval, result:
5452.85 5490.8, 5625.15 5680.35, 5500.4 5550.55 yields 1.0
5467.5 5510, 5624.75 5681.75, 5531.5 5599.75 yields 0.5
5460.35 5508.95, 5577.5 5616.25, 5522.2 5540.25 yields -0.4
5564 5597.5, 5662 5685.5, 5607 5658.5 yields -1.2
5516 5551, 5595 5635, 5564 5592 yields 0.5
